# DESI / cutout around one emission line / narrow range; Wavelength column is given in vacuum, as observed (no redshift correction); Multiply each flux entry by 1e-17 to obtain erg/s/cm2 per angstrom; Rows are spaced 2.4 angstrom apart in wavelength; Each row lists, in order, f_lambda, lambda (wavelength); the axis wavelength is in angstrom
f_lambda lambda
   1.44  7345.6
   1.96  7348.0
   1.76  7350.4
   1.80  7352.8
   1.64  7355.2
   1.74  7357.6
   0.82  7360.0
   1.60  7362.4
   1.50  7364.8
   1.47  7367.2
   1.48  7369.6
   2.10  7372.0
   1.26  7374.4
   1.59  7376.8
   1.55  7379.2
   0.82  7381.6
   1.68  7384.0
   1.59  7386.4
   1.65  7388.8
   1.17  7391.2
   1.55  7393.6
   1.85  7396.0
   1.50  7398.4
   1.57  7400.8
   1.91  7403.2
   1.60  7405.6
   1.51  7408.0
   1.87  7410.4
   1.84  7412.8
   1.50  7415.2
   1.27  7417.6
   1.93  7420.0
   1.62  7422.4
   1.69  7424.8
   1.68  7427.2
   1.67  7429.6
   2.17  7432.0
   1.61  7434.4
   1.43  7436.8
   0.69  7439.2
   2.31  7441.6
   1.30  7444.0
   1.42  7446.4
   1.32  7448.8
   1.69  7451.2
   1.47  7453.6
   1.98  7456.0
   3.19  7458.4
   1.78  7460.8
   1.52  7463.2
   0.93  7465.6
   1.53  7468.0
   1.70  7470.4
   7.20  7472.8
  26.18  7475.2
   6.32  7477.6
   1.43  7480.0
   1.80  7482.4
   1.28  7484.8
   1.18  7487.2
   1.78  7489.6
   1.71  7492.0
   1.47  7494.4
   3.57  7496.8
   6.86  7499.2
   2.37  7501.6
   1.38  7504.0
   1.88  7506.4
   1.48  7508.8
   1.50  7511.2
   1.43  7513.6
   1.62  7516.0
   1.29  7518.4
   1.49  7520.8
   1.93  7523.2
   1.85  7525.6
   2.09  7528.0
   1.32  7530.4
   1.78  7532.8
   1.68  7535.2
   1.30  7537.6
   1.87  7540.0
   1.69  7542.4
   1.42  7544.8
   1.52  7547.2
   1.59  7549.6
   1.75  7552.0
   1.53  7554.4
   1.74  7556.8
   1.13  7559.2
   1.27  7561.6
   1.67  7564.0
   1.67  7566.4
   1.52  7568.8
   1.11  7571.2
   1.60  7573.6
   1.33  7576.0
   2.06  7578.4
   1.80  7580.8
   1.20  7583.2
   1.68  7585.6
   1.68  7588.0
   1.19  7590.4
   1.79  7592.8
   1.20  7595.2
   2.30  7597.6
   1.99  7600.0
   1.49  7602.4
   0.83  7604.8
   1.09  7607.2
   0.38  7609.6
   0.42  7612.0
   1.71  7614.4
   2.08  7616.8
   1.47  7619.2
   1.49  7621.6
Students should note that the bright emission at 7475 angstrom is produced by H-alpha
